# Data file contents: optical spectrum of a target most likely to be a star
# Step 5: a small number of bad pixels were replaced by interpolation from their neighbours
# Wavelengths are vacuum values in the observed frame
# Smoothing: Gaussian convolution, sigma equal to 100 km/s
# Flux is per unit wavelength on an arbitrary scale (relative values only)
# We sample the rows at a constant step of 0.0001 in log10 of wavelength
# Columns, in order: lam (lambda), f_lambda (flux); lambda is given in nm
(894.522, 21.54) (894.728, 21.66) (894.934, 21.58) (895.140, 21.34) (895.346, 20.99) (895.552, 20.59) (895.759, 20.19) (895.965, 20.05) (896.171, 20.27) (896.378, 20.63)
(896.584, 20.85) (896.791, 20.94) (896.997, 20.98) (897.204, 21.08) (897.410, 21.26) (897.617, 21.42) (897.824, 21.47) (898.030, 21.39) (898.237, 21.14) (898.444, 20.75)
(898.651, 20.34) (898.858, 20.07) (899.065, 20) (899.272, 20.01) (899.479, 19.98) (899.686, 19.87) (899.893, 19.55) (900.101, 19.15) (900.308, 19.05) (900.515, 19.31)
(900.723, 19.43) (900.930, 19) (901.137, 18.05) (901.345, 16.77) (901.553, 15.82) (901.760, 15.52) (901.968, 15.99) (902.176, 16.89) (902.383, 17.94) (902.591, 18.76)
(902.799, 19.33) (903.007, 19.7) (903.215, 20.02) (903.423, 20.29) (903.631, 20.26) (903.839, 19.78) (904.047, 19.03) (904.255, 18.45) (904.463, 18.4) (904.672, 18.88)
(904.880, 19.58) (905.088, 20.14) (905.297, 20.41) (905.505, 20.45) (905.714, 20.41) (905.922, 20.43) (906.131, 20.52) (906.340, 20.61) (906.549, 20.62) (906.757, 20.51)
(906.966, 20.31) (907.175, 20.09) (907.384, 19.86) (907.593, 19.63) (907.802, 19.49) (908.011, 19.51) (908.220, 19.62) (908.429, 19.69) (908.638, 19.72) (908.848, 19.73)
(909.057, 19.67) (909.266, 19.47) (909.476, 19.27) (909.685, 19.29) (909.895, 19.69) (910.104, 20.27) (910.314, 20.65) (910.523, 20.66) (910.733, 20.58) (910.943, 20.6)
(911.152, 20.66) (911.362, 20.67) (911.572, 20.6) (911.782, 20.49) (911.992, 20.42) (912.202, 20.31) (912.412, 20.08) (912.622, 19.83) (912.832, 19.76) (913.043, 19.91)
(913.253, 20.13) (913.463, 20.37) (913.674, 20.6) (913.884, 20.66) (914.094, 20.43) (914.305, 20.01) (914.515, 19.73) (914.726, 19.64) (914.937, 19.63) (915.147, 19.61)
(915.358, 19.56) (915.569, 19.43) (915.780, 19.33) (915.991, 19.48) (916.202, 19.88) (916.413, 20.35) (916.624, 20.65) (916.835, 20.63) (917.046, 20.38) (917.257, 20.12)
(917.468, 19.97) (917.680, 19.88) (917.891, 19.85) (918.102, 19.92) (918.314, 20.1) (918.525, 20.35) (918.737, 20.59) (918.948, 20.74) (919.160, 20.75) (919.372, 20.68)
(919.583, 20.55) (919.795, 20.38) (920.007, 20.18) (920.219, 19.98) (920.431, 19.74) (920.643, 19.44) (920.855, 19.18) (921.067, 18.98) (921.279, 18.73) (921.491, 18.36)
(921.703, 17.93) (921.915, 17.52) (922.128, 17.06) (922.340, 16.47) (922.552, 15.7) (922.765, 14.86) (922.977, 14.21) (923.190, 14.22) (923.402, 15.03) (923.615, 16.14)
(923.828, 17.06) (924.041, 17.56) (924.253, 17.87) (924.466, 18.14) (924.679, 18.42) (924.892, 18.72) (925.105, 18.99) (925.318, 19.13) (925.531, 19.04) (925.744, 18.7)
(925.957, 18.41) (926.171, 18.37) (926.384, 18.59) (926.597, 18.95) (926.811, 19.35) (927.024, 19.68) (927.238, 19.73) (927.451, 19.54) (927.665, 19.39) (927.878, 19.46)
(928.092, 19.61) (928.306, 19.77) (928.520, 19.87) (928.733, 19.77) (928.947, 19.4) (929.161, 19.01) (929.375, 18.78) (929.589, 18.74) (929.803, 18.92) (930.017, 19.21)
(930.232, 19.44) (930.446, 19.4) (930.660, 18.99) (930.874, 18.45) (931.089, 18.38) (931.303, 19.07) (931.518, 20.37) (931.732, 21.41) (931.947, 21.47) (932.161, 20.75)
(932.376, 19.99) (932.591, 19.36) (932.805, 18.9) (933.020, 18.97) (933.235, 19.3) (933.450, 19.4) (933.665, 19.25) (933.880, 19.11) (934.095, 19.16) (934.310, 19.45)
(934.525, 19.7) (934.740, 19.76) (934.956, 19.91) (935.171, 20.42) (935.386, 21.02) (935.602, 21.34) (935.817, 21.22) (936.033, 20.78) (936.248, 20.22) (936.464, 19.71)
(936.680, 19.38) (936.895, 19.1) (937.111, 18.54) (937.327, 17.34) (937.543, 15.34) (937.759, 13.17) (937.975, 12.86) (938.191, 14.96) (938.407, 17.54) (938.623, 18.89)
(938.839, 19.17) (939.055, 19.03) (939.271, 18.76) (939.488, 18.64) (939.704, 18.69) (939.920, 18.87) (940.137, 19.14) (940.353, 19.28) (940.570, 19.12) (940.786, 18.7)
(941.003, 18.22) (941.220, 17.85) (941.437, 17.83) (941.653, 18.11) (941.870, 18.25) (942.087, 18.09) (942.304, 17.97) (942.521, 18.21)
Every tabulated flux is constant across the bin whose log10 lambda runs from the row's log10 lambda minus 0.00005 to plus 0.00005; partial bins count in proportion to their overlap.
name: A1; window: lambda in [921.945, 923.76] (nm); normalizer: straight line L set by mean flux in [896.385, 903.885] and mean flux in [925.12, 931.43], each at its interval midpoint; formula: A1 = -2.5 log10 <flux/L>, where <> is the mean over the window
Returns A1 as 0.23 mag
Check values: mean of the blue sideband 19.5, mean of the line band 15.6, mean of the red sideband 19.1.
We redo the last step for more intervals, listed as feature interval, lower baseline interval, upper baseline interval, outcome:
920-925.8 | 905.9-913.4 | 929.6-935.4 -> 0.12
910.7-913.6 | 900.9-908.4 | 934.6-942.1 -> -0.07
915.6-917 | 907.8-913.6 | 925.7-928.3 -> -0.02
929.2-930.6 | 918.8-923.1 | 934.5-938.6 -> -0.03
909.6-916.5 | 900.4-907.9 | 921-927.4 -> -0.09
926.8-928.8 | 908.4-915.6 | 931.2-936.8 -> 0.02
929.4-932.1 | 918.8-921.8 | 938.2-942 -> -0.02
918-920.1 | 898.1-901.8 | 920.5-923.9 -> -0.18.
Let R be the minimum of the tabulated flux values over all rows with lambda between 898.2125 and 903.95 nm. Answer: 15.52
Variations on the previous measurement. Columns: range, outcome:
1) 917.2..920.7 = 19.44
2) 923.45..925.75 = 16.14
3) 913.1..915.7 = 19.43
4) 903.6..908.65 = 18.4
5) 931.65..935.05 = 18.9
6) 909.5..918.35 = 19.29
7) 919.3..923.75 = 14.21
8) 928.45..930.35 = 18.74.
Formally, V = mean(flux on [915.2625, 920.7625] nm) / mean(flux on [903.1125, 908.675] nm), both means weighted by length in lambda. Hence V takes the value 1.0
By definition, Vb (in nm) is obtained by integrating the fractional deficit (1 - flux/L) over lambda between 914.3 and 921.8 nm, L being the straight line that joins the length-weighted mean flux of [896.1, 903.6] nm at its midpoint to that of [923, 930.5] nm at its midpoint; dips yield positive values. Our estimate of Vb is -0.38 nm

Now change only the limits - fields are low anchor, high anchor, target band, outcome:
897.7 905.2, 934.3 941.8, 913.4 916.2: -0.13 nm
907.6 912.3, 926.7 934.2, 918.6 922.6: 0.12 nm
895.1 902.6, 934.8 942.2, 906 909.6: -0.10 nm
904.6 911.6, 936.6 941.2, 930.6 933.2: -0.19 nm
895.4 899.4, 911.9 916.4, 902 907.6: 0.20 nm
